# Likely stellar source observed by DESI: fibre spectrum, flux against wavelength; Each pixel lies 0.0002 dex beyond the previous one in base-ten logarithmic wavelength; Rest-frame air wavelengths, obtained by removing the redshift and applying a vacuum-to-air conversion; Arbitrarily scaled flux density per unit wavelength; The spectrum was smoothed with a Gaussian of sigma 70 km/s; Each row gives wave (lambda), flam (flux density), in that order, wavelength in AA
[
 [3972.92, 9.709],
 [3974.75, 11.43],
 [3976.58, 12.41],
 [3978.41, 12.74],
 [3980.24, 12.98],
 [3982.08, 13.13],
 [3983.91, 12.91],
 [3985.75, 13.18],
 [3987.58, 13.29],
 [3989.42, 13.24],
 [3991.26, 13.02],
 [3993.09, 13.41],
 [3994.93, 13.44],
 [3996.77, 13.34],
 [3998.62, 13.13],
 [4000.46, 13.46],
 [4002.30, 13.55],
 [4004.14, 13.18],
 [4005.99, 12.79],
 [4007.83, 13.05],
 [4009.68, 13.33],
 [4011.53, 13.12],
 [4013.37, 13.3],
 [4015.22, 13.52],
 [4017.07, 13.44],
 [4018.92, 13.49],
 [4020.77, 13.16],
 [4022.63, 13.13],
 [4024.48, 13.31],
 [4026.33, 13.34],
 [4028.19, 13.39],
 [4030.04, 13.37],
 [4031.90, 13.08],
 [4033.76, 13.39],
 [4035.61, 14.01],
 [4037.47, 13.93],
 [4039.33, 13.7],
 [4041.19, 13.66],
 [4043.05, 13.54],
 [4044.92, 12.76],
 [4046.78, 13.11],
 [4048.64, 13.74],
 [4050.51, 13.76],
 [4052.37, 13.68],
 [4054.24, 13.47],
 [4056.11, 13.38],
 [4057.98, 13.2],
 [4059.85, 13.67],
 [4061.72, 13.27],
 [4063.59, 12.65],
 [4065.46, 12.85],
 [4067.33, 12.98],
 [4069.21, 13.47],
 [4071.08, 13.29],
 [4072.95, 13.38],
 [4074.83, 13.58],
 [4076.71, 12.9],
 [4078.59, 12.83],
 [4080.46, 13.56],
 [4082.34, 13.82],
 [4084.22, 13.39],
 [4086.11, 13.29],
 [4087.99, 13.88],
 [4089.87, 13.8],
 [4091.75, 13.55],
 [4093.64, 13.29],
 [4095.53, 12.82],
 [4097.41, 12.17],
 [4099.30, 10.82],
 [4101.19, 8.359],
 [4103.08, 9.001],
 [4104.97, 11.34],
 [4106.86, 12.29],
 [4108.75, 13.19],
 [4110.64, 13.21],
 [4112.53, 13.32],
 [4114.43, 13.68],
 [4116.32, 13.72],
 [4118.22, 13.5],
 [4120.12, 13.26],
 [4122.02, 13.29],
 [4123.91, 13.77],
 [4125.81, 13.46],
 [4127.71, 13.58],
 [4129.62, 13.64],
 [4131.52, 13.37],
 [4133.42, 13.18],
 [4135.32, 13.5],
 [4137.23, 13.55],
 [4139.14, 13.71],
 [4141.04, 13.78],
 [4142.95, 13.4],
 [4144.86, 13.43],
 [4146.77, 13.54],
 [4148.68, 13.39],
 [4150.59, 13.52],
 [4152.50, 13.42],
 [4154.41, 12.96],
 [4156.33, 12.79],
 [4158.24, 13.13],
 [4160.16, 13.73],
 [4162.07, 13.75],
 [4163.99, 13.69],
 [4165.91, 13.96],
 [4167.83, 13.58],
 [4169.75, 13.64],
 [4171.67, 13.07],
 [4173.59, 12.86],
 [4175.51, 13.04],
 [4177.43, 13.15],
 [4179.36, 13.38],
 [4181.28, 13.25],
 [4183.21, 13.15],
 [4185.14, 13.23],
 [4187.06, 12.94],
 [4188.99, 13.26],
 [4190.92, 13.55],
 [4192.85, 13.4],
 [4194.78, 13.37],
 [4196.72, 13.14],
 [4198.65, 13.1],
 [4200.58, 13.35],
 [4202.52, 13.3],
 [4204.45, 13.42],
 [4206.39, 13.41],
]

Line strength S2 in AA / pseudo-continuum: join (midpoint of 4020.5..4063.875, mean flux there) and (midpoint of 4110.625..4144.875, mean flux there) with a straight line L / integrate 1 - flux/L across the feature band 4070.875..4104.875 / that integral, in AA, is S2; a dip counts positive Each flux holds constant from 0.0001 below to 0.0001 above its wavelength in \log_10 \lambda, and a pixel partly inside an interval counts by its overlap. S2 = 2.2 AA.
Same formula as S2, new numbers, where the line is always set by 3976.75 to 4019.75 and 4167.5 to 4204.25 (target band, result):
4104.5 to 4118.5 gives 0.18 AA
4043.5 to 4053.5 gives -0.15 AA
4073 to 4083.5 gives -0.09 AA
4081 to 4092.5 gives -0.34 AA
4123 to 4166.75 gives -0.81 AA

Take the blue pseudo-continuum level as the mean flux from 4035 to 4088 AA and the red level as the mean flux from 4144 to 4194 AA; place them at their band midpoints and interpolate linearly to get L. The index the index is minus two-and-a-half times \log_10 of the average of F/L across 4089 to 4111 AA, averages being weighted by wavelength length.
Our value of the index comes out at 0.122 mag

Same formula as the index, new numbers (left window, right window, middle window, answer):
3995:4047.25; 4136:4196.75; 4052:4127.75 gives 0.03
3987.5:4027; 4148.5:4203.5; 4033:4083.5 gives -0.01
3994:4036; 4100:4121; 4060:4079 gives -0.04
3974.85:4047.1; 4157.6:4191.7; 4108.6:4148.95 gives -0.01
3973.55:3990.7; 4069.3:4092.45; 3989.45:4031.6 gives -0.03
